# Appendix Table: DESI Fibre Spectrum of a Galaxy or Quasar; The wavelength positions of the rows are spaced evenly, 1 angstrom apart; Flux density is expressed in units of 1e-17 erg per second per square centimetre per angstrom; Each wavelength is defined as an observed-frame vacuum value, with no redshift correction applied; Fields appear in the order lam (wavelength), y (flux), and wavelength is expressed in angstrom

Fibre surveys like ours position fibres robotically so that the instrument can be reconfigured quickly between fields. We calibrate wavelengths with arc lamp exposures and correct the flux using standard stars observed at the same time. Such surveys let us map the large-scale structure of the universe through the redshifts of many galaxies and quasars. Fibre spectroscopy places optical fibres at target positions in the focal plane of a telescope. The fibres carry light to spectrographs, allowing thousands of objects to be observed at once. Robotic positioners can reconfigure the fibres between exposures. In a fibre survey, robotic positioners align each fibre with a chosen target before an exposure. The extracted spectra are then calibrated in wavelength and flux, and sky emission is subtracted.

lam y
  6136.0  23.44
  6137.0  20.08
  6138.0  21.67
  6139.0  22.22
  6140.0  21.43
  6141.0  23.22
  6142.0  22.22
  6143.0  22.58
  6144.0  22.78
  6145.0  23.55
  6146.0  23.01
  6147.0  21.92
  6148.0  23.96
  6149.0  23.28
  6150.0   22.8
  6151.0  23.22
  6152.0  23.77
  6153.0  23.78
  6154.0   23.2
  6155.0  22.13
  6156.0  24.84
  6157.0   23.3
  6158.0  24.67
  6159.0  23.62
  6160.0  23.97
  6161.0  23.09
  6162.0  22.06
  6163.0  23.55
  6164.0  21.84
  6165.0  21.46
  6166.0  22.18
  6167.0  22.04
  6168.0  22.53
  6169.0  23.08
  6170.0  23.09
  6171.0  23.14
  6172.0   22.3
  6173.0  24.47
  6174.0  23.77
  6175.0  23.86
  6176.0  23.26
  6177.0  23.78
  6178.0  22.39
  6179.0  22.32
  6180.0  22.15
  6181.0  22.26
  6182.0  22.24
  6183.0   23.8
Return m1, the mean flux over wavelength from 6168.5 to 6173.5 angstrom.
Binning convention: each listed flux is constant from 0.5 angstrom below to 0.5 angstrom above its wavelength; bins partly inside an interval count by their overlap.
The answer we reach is 23.2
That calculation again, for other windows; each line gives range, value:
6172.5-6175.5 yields 24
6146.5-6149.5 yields 23.1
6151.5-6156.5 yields 23.5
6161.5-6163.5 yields 22.8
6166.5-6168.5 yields 22.3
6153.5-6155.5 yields 22.7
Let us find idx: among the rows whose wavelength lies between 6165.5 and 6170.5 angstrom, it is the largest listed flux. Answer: 23.09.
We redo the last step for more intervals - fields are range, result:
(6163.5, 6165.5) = 21.84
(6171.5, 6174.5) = 24.47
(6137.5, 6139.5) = 22.22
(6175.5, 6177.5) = 23.78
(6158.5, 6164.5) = 23.97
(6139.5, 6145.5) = 23.55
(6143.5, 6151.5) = 23.96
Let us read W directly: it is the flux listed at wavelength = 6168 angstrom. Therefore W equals 22.53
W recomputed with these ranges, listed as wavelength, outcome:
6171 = 23.14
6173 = 24.47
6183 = 23.8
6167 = 22.04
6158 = 24.67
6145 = 23.55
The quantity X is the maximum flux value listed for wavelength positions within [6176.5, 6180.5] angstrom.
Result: 23.78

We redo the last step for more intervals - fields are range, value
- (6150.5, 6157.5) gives 24.84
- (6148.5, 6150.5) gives 23.28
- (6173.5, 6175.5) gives 23.86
